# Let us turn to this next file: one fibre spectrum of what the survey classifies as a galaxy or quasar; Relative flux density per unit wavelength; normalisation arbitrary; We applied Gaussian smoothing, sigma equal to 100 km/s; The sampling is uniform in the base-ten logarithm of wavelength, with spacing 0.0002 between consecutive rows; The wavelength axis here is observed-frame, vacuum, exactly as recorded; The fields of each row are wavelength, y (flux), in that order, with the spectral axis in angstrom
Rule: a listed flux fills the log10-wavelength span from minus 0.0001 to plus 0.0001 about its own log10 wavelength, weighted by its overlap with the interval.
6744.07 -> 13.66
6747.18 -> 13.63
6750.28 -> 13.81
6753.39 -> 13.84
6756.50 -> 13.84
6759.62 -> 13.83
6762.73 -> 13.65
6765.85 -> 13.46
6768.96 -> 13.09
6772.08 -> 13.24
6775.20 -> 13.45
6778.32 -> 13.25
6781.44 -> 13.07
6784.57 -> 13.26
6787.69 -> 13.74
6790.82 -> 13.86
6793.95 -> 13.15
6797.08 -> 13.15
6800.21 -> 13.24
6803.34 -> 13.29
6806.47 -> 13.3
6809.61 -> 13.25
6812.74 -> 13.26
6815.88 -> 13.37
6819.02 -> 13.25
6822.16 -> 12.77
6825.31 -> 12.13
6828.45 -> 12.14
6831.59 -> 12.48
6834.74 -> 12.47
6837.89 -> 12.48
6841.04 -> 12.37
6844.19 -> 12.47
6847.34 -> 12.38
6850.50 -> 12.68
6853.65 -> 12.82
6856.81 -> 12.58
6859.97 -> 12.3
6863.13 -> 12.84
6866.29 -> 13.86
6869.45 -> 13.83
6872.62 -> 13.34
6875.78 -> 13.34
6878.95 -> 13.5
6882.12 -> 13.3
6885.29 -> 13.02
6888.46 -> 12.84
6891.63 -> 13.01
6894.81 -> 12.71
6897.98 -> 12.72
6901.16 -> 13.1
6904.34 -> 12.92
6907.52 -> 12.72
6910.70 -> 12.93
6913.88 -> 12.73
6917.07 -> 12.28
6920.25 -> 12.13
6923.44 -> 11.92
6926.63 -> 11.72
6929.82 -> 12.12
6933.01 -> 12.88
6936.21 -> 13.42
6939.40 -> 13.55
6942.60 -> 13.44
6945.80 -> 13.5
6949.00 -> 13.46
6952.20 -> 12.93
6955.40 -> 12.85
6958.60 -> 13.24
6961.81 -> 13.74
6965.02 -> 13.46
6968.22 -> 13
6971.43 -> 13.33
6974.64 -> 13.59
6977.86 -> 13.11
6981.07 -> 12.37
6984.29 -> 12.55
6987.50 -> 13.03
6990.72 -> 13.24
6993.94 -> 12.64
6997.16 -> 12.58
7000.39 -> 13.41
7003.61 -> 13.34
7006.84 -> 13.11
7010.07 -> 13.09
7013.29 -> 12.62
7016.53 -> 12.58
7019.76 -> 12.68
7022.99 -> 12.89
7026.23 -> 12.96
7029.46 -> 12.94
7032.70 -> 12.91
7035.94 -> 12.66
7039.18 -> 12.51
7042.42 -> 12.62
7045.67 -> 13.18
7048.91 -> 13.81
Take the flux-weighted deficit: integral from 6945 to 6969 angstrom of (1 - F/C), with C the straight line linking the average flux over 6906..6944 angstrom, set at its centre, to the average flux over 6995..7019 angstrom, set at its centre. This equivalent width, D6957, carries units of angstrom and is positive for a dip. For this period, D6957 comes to -1.0 angstrom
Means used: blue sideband 12.6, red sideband 12.9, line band 13.3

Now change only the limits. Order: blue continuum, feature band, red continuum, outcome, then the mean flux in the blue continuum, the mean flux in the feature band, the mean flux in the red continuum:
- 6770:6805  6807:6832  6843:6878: 0.6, 13.3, 12.9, 13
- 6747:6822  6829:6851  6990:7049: 1.4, 13.4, 12.4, 12.9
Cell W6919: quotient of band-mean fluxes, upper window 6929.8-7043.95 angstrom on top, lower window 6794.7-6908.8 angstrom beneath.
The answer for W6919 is 1.01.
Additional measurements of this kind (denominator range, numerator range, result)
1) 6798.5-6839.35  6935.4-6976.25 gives 1.04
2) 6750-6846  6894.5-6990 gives 0.98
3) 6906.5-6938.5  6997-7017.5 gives 1.04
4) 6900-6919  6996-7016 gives 1.02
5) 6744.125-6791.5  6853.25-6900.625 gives 0.97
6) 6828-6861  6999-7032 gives 1.04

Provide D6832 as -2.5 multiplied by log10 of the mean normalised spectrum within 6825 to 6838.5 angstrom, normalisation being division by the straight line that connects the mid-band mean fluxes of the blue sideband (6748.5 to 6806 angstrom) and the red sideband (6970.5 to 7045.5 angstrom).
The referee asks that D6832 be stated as 0.08 mag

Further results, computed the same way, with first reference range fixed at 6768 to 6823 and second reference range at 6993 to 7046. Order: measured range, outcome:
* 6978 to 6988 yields 0.02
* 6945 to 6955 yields -0.02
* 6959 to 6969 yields -0.04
